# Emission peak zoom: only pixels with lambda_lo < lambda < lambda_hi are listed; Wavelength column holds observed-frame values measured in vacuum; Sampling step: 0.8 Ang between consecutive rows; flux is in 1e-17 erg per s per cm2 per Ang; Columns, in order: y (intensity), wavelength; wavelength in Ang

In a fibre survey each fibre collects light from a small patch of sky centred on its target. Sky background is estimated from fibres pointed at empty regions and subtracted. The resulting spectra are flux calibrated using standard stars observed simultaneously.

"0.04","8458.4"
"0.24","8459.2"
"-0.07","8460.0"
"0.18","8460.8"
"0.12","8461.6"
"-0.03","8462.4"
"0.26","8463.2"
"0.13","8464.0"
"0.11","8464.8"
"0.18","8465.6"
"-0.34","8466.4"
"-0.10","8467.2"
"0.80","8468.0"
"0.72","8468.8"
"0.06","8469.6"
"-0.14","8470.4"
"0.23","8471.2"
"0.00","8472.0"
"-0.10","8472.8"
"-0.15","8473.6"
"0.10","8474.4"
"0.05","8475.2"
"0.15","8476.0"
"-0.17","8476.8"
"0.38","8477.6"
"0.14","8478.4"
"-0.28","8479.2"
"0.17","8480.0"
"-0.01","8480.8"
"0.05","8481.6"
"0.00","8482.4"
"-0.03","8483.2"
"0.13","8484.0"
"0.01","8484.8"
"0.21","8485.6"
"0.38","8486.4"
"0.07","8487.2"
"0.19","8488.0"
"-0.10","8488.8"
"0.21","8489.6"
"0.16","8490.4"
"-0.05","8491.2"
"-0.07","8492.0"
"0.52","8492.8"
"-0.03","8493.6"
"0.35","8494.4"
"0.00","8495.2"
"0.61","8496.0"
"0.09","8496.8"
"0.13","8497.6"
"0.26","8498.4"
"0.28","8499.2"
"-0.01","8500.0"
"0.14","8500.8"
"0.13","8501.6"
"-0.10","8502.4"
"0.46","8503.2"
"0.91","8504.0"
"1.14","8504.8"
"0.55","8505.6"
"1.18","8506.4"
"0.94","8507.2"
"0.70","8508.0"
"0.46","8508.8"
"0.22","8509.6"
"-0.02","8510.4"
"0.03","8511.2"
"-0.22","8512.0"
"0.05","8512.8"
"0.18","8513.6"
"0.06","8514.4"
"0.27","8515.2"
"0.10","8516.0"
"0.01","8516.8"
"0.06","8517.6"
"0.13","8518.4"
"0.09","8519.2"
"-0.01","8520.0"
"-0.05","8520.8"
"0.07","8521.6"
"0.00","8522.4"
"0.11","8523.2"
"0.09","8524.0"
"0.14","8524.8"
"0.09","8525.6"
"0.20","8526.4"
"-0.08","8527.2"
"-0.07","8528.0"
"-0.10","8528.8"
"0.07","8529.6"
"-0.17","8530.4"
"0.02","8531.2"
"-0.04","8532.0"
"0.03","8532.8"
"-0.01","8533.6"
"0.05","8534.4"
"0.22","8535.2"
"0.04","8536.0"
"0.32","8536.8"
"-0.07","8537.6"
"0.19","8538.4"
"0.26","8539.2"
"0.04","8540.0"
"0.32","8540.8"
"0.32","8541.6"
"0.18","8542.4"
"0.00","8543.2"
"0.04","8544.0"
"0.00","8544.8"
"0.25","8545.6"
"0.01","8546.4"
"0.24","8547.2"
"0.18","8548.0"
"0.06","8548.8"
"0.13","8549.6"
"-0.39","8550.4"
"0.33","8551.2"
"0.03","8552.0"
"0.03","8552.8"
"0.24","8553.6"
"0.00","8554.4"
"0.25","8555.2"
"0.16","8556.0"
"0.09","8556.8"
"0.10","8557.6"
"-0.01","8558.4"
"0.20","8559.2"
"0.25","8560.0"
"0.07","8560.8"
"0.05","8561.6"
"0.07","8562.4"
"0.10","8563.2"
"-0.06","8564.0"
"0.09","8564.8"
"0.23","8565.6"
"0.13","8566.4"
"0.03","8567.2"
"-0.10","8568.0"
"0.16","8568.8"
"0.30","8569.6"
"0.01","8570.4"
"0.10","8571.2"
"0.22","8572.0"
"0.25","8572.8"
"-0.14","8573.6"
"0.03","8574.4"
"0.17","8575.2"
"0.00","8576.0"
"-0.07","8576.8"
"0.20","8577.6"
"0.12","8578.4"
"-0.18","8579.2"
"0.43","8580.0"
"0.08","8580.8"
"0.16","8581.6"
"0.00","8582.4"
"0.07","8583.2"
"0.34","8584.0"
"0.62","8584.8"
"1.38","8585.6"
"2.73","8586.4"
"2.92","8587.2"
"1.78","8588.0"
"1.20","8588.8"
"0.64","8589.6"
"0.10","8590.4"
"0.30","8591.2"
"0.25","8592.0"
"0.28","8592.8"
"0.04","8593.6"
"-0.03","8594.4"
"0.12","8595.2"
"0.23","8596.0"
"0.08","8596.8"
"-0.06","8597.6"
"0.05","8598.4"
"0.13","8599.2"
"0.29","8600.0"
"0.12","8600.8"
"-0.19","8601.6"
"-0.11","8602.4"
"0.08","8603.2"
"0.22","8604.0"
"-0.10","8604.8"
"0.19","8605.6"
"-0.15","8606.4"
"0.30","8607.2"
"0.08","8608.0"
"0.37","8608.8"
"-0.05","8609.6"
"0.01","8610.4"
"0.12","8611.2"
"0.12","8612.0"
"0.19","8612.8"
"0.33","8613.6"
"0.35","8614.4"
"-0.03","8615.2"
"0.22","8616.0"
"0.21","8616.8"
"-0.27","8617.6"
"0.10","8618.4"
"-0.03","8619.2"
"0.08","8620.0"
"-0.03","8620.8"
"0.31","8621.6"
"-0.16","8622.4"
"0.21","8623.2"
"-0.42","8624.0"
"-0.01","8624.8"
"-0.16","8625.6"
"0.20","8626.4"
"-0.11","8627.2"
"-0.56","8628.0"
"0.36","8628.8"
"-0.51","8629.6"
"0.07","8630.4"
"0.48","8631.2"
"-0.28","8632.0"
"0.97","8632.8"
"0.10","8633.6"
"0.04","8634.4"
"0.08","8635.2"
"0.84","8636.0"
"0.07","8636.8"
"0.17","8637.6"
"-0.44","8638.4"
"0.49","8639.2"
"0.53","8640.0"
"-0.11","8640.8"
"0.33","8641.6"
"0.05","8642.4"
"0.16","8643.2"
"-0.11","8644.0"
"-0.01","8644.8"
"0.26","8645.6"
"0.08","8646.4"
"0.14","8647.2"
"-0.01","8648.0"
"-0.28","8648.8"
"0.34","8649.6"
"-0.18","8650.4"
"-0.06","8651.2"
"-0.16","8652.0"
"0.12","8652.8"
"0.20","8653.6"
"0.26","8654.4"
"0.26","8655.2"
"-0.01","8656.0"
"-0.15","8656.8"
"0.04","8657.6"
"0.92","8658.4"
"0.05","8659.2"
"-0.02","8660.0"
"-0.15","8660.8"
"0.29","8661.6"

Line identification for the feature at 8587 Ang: [O III] 5007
